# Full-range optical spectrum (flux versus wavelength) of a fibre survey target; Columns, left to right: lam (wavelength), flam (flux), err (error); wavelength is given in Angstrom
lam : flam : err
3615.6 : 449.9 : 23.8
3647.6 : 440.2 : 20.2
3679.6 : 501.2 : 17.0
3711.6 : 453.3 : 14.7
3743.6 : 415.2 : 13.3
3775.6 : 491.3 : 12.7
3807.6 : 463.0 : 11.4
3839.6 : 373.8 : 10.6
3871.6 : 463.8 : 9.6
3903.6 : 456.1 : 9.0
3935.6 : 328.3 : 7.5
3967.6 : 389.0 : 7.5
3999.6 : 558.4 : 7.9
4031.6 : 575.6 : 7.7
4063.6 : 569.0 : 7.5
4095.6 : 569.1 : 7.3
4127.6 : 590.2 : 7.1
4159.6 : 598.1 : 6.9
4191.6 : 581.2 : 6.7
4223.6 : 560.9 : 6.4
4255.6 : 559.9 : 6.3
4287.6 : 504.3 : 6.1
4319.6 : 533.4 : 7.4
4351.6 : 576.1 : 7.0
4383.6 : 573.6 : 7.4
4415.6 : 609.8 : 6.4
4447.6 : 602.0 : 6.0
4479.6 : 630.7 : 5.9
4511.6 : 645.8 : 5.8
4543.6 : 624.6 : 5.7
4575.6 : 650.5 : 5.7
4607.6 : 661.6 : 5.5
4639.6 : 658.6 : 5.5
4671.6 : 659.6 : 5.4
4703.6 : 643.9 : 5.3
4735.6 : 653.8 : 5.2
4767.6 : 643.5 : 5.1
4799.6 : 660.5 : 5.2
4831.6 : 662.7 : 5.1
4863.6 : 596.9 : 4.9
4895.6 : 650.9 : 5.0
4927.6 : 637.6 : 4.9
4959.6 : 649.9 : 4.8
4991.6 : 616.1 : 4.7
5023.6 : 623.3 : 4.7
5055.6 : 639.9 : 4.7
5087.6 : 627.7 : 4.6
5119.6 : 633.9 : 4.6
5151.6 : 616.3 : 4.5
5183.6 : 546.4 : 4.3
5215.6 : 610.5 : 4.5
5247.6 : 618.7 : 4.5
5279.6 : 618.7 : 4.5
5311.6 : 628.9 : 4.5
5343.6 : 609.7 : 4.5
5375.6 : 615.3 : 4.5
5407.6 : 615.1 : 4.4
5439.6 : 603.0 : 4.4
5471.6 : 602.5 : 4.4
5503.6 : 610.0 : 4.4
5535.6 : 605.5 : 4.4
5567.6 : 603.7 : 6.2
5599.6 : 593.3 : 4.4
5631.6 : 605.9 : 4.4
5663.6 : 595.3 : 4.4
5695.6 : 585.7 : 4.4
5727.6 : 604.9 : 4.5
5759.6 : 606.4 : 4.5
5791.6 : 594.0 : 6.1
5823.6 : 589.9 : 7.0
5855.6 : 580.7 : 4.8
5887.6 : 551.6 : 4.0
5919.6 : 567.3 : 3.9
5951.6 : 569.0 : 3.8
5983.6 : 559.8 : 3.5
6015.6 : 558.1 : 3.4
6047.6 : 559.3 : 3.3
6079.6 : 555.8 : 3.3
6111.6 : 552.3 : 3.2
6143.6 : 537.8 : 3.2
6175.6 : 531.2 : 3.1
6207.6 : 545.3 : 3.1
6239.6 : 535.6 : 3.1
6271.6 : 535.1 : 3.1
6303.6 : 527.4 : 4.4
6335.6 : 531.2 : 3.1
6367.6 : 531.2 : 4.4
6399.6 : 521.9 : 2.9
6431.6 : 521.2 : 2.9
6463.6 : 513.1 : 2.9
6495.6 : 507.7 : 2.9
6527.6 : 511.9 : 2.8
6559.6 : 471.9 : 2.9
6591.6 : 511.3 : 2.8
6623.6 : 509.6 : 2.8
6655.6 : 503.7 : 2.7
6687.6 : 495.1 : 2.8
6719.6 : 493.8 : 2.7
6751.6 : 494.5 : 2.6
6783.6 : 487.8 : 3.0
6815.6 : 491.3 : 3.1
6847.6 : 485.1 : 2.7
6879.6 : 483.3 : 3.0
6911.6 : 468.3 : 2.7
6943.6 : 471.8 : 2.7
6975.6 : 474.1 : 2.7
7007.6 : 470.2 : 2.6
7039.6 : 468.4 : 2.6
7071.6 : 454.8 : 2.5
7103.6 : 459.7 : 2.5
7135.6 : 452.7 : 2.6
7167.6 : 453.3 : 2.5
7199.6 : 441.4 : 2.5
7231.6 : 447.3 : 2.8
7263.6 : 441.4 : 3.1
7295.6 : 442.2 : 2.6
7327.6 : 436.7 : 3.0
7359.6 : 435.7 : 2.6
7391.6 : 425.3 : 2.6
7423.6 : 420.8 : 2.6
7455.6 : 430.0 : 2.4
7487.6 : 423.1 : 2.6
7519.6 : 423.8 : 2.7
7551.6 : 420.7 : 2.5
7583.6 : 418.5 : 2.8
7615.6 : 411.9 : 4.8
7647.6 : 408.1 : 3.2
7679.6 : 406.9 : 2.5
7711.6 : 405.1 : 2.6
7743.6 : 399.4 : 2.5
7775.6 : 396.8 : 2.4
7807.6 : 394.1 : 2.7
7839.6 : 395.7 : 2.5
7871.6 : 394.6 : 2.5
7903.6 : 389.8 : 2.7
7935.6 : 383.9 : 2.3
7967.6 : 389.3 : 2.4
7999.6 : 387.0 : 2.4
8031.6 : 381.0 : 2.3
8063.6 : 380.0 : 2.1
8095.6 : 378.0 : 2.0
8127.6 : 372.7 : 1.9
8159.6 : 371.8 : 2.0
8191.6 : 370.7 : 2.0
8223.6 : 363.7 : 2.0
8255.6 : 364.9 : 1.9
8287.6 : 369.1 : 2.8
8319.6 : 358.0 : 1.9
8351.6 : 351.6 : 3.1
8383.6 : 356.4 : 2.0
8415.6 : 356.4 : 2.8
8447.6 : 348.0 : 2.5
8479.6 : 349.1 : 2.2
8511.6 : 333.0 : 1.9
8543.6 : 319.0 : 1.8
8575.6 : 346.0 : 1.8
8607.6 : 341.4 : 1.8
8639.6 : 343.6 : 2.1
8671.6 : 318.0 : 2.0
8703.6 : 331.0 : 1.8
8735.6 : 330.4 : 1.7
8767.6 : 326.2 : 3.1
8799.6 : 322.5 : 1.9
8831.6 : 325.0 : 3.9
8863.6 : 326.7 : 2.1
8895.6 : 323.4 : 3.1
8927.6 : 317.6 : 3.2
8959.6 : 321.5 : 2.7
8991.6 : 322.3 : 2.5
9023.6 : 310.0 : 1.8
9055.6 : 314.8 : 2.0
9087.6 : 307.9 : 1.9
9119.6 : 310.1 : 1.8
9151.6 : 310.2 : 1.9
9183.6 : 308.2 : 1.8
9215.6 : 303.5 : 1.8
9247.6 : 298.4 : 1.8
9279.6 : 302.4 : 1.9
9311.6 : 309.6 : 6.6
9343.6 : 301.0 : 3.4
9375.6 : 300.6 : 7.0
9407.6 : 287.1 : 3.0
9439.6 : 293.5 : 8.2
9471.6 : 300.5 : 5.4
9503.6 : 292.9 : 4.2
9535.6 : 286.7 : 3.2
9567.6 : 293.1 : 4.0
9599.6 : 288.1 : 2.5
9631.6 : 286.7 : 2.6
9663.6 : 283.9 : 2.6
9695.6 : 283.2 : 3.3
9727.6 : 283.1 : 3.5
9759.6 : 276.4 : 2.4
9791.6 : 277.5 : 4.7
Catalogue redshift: 0.000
